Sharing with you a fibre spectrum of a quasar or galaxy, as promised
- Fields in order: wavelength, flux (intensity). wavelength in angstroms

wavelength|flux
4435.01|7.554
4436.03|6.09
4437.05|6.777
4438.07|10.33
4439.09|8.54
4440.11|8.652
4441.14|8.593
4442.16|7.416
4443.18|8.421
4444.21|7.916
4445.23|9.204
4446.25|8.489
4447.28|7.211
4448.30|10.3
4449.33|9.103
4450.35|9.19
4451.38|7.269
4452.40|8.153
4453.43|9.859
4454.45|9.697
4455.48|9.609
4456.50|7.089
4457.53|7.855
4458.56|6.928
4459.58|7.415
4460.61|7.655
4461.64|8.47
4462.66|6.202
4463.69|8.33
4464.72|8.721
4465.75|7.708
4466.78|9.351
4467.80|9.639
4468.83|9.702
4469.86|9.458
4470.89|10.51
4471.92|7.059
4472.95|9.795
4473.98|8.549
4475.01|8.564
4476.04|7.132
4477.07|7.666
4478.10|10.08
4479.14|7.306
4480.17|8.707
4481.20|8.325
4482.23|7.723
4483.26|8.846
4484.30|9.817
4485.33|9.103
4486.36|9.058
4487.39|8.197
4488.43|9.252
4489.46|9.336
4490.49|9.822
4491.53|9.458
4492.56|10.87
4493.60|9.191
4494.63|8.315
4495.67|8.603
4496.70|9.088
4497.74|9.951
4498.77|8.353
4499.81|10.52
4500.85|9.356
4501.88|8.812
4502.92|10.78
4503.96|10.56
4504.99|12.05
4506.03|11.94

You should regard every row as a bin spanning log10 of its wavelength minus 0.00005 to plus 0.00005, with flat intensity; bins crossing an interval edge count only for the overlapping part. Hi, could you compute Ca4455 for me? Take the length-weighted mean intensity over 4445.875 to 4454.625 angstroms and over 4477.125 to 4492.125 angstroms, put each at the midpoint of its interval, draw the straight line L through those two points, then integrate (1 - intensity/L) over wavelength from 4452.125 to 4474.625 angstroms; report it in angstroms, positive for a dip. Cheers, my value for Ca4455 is 0.7 angstroms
